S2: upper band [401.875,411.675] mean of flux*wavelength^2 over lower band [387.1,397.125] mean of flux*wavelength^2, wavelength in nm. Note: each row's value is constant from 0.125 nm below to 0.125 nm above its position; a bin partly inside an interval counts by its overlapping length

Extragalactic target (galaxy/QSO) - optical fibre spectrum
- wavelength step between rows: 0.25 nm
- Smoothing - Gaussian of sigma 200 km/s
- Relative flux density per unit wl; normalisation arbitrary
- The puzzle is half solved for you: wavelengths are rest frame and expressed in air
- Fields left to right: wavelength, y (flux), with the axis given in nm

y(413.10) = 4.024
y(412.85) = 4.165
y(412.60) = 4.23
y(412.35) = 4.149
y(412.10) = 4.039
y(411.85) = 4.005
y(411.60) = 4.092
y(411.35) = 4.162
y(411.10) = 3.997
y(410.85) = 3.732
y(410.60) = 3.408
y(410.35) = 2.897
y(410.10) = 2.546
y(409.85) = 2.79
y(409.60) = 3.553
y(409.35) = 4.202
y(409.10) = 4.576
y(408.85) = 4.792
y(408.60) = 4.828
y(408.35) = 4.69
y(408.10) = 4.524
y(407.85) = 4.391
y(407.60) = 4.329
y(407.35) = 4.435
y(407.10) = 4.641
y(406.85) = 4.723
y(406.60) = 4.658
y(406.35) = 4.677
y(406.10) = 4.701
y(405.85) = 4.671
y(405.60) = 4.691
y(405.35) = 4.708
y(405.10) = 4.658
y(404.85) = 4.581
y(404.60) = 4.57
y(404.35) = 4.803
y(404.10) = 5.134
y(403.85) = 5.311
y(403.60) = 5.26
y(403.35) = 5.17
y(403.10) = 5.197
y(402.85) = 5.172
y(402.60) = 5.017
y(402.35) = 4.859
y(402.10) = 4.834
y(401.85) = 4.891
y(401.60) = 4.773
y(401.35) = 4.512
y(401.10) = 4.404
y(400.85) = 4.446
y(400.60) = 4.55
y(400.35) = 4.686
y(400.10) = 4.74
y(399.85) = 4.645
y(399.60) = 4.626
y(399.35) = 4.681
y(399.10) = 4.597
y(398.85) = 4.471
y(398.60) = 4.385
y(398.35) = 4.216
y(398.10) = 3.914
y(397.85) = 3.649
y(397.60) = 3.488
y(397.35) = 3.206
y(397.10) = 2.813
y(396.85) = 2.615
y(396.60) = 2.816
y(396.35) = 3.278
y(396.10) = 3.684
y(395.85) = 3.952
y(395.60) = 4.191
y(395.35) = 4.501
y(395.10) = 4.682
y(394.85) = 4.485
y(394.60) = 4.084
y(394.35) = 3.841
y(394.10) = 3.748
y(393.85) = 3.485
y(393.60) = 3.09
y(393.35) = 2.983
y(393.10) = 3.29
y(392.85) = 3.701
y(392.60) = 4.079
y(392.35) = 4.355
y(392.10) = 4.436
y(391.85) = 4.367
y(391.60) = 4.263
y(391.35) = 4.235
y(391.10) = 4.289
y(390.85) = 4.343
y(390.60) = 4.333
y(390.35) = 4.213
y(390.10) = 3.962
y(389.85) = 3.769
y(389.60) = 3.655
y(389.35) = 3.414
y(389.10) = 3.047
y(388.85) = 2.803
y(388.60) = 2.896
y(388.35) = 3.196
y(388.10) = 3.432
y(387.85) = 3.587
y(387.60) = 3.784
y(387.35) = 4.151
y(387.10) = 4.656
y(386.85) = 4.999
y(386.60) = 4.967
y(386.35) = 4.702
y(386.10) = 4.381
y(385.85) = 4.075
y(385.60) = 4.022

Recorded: 1.3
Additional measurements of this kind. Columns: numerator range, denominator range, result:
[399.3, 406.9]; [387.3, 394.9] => 1.35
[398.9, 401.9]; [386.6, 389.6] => 1.33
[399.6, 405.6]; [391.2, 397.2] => 1.32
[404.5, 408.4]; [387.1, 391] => 1.37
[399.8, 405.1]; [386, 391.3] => 1.32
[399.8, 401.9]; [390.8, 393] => 1.15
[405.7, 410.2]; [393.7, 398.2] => 1.25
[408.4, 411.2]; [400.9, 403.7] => 0.80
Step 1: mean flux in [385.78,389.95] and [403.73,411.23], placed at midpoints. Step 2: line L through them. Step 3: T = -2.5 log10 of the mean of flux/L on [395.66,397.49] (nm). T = 0.25 mag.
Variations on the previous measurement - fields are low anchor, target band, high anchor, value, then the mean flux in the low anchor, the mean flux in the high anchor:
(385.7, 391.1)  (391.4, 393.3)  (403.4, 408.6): 0.019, 3.93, 4.72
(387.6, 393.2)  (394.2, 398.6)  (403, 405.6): 0.144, 3.8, 4.92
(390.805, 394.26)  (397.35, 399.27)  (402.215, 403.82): 0.131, 3.89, 5.12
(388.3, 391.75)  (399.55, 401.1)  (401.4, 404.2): 0.045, 3.76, 5.04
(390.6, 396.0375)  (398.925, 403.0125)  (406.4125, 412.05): -0.163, 4.02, 4.1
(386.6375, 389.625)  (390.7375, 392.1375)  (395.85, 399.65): -0.167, 3.67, 3.75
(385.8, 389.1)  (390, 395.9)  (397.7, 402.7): 0.040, 3.93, 4.54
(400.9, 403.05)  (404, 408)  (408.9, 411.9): -0.091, 4.81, 3.68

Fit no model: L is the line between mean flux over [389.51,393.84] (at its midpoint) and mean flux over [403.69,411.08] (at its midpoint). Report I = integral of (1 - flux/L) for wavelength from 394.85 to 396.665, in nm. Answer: 0.047 nm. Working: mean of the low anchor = 3.95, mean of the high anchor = 4.35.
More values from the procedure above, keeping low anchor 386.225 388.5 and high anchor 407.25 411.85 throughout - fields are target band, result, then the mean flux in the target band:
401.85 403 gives -0.26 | 4.97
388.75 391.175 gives 0.20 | 3.78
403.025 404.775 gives -0.44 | 5.05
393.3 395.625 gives 0.10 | 3.93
